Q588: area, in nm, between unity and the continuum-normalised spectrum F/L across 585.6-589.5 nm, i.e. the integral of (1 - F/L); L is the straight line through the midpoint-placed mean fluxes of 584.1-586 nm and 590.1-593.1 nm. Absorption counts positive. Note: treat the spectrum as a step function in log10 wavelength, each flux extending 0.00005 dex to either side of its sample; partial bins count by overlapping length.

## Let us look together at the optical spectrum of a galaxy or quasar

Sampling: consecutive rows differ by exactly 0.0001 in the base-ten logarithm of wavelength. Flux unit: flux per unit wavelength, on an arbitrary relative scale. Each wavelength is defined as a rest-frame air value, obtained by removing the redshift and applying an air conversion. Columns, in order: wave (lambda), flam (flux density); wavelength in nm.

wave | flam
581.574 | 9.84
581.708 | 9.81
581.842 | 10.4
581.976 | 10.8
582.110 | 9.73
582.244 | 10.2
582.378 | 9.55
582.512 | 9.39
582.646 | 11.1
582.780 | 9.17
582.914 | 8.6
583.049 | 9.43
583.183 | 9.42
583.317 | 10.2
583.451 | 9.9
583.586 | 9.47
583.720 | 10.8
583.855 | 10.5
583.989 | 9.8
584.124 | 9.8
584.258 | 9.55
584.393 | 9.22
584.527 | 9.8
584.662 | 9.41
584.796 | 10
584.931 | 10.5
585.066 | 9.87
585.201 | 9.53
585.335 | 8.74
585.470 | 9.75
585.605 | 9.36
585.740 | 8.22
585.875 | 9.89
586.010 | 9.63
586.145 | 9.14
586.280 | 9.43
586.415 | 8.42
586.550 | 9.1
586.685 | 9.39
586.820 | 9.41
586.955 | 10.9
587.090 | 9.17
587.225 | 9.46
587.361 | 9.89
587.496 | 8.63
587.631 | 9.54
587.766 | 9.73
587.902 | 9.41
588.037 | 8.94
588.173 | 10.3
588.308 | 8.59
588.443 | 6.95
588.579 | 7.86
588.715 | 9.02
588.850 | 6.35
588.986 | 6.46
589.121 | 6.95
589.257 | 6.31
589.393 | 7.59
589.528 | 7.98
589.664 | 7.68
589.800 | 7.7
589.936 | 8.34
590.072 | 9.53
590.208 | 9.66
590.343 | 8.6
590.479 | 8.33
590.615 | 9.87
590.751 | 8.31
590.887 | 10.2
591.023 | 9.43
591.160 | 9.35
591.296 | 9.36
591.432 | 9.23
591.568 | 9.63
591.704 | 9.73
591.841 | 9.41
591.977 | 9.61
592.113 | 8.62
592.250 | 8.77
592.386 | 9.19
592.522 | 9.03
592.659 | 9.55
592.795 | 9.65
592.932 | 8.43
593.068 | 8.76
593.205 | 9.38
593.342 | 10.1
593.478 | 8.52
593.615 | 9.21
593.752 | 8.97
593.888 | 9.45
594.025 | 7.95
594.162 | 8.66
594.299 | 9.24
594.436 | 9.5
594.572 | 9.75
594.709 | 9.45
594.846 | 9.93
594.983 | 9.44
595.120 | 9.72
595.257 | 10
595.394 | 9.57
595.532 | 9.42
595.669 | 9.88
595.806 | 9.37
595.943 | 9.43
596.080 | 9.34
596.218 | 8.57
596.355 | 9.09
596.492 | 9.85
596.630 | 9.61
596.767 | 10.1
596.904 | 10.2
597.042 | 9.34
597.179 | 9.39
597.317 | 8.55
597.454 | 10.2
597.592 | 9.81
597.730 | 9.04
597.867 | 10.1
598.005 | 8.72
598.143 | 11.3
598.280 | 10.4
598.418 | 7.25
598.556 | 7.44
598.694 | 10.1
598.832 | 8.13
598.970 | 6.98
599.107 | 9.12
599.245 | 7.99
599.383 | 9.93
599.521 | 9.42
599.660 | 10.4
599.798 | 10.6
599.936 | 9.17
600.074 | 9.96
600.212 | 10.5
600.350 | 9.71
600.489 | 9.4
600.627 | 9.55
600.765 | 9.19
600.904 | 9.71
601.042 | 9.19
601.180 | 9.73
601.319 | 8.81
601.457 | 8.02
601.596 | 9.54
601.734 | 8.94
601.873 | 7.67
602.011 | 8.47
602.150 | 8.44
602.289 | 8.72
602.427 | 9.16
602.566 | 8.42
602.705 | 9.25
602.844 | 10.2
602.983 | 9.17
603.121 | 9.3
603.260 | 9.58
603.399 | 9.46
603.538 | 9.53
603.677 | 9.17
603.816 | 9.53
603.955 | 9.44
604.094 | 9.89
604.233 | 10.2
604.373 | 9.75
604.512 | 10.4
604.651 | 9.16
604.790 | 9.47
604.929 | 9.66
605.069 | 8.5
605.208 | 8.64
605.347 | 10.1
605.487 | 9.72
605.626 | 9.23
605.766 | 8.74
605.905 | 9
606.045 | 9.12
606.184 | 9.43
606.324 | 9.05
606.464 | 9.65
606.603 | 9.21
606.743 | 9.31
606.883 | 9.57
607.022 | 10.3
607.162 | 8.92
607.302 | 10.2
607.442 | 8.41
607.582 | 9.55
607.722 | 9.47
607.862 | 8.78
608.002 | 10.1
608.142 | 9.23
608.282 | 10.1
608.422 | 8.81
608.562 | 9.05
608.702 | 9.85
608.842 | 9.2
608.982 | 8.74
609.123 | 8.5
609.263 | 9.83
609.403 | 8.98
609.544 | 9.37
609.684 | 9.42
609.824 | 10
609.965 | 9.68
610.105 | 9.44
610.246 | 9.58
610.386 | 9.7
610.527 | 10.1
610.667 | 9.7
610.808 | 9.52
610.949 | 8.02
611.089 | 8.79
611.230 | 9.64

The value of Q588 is 0.28 nm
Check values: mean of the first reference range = 9.54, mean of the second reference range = 9.23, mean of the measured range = 8.74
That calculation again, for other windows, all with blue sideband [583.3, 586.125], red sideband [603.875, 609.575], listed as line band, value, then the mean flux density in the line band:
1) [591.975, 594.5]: 0.13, 9.07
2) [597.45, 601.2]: 0.04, 9.38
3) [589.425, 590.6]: 0.13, 8.52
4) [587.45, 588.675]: 0.10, 8.89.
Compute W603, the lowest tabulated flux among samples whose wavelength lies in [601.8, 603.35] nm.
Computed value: 7.67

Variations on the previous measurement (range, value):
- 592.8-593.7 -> 8.43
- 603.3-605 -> 9.16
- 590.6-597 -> 7.95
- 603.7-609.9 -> 8.41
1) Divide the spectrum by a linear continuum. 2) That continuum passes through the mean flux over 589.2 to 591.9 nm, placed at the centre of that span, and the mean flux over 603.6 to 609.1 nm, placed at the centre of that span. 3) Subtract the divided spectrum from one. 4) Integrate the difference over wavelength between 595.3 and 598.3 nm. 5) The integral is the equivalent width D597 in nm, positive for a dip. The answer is -0.18 nm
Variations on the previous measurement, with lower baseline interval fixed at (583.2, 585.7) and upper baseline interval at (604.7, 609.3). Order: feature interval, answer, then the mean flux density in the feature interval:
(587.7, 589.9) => 0.383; 7.99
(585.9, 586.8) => 0.046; 9.23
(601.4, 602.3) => 0.084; 8.53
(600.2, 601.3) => -0.012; 9.54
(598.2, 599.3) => 0.118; 8.47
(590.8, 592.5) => 0.047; 9.36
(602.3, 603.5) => 0.013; 9.3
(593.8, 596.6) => 0.049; 9.38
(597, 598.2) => -0.012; 9.59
